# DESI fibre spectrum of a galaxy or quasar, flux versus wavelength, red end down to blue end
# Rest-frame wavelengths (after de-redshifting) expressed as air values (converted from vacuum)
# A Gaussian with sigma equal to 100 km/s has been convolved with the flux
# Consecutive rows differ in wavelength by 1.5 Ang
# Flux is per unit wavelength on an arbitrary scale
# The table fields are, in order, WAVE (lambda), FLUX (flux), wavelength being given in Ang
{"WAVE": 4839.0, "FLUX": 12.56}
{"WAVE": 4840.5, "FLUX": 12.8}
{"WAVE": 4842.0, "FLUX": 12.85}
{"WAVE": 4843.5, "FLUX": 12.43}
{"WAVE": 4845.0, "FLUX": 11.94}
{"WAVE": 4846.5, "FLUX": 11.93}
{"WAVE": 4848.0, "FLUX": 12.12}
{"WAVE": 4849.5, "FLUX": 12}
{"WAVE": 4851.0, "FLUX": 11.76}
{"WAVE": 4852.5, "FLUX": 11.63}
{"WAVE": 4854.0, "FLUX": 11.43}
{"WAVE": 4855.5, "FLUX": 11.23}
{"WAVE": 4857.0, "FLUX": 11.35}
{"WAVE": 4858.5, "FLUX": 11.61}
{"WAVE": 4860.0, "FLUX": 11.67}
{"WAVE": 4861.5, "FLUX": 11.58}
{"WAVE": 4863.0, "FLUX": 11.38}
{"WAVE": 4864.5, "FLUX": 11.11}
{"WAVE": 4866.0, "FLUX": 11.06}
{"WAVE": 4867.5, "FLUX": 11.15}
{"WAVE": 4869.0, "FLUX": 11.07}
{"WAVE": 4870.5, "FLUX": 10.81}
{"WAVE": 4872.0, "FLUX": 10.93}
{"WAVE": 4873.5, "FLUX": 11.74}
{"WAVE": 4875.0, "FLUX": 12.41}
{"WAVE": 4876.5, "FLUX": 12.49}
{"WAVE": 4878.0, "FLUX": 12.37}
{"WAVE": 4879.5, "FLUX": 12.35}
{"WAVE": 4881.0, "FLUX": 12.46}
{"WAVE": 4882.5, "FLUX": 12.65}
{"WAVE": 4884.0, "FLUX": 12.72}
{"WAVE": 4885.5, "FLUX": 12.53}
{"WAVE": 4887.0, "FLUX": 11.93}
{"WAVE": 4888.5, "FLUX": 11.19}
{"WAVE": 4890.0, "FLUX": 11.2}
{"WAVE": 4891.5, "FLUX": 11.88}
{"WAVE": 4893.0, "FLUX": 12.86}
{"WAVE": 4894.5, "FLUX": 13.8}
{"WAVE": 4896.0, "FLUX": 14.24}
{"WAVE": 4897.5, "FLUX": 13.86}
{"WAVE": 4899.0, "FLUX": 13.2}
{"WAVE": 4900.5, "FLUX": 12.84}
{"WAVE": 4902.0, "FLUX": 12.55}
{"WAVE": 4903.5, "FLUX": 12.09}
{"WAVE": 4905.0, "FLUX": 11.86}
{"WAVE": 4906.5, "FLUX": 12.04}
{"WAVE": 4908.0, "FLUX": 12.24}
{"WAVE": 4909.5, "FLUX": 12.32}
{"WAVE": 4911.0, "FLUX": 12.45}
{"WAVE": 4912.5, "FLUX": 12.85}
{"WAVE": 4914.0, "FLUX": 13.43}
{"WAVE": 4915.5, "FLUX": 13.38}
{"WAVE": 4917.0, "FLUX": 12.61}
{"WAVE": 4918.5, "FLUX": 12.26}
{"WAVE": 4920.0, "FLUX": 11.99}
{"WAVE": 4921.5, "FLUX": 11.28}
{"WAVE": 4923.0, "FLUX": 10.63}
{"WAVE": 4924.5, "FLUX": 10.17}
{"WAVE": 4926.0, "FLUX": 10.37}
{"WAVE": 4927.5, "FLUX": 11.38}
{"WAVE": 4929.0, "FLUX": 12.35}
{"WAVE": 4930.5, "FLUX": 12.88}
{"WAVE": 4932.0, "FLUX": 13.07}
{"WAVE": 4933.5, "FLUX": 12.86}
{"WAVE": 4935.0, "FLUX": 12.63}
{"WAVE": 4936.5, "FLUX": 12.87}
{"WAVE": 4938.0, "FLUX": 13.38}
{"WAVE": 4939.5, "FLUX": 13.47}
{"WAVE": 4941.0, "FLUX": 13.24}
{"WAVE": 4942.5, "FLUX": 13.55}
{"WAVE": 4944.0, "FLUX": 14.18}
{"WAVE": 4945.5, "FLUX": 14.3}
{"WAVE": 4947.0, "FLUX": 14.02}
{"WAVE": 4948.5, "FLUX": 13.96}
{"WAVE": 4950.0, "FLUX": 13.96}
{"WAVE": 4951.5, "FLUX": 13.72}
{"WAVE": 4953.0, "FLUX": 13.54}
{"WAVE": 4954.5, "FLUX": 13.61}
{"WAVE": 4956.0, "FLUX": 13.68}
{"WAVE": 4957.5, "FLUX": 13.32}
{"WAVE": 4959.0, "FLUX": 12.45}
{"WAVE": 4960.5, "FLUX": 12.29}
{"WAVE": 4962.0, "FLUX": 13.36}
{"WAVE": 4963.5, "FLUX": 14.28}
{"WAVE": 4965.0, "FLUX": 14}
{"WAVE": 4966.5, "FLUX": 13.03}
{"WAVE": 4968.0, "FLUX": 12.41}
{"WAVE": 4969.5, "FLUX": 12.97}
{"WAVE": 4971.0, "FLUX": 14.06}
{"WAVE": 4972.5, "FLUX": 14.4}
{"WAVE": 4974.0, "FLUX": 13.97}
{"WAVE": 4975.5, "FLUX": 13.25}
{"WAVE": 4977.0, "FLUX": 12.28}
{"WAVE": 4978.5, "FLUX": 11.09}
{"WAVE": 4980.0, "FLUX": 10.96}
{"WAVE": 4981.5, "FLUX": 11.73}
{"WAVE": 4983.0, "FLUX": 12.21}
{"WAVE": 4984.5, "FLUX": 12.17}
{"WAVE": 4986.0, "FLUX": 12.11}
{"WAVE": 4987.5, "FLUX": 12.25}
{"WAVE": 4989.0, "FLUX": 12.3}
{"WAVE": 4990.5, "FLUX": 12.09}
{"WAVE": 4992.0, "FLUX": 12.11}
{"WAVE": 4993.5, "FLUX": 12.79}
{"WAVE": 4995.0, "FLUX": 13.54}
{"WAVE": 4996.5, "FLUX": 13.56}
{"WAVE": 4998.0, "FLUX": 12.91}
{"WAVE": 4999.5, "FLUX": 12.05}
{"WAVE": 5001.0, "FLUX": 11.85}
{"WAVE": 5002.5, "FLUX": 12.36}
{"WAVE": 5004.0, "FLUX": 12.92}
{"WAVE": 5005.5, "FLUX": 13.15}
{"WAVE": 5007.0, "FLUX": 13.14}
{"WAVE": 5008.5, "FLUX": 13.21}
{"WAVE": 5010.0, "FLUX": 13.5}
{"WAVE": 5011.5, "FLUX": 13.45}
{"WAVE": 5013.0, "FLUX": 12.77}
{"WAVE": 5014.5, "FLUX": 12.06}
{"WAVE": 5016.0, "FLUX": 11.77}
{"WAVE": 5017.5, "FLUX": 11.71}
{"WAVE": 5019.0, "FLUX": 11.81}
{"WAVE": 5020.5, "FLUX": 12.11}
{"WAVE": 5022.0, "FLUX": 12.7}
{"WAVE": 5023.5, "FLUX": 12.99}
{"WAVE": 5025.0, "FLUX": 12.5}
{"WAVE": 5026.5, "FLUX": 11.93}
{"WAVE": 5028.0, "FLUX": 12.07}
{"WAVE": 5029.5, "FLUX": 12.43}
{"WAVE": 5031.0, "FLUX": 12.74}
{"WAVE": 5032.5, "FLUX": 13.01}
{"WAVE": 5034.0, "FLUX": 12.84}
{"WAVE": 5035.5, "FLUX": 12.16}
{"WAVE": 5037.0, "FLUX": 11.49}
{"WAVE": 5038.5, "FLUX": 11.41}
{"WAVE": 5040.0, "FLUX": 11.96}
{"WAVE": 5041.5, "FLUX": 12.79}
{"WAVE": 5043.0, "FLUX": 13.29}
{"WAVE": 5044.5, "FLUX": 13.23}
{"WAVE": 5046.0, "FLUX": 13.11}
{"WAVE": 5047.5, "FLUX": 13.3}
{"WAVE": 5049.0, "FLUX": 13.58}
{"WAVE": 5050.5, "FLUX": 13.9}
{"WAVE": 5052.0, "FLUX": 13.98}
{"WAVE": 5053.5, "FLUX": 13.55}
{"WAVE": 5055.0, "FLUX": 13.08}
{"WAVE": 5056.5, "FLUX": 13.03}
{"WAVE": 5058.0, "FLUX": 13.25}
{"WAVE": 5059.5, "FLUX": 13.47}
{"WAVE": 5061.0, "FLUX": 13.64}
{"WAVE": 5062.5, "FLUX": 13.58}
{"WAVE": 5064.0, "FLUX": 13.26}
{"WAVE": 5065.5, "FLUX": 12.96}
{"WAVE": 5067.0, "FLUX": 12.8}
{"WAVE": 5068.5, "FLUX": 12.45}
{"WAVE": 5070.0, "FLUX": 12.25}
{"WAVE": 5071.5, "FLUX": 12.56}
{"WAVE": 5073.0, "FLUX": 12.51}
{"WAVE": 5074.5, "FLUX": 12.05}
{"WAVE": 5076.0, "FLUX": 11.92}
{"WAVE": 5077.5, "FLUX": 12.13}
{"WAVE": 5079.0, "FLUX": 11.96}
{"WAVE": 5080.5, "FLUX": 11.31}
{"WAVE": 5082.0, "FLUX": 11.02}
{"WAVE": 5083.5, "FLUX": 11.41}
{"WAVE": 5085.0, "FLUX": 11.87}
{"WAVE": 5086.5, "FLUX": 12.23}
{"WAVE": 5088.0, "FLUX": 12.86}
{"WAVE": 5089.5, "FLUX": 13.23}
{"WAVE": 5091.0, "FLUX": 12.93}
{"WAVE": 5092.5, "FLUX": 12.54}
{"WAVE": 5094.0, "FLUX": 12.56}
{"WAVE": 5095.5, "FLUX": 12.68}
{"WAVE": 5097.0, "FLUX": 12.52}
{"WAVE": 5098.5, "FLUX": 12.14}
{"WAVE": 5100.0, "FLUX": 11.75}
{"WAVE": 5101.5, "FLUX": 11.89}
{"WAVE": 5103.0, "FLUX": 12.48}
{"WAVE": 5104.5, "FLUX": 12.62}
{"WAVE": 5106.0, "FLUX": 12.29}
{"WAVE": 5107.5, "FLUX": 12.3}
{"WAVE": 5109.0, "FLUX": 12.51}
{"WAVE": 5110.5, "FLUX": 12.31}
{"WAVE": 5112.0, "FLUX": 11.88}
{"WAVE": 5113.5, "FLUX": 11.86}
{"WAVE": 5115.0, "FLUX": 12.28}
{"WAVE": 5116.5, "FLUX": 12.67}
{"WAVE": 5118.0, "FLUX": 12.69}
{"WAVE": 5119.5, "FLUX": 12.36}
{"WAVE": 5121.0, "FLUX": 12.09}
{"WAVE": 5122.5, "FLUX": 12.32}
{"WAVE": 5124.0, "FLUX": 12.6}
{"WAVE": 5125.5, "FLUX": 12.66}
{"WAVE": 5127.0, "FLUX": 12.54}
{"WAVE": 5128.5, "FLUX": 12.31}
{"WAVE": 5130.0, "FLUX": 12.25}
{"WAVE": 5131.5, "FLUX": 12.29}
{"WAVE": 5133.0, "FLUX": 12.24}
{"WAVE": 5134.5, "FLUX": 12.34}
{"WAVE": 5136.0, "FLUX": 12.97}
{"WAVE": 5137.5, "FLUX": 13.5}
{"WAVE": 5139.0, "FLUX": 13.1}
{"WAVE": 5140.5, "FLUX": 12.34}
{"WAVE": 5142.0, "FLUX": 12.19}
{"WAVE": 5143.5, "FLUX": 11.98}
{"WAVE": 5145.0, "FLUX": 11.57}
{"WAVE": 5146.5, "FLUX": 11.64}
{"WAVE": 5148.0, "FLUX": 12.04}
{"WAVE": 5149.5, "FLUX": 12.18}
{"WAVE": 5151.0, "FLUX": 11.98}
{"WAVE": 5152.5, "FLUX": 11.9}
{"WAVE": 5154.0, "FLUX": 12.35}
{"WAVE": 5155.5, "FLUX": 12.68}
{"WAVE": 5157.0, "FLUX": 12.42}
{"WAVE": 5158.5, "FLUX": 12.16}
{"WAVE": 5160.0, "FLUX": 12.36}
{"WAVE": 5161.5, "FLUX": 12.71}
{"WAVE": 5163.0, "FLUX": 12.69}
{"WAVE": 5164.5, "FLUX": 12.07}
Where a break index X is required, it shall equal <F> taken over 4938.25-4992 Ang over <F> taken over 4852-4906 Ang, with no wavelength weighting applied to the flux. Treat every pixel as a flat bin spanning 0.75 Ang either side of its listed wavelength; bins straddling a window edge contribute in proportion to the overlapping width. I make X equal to 1.09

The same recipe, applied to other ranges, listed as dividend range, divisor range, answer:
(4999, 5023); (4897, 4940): 1.01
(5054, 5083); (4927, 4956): 0.94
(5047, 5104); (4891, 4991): 0.99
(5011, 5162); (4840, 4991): 1.00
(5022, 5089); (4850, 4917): 1.04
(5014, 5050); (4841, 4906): 1.03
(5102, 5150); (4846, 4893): 1.05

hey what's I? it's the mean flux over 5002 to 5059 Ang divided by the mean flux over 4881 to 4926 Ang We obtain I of 1.03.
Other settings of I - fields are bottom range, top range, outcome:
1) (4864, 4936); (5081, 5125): 1.01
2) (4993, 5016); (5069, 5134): 0.96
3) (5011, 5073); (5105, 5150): 0.97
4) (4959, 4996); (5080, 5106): 0.96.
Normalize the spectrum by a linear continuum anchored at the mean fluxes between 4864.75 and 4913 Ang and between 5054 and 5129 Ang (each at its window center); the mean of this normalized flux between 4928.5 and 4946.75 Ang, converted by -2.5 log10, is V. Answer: -0.08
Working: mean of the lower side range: 12.2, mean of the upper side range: 12.5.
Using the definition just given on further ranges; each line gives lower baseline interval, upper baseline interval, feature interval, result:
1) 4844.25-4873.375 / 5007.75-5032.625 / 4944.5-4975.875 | -0.12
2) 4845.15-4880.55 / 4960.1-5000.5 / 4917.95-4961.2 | -0.04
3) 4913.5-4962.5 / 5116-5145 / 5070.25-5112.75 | 0.03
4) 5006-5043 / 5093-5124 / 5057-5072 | -0.05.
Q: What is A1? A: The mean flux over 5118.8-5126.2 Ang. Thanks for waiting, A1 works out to 12.4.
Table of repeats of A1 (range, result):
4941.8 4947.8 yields 14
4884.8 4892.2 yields 11.7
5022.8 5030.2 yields 12.4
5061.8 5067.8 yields 13.1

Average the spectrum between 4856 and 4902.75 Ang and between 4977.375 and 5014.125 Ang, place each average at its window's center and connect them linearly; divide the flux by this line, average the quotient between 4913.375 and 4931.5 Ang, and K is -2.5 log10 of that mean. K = 0.03 mag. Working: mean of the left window 12.1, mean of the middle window 11.9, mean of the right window 12.5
